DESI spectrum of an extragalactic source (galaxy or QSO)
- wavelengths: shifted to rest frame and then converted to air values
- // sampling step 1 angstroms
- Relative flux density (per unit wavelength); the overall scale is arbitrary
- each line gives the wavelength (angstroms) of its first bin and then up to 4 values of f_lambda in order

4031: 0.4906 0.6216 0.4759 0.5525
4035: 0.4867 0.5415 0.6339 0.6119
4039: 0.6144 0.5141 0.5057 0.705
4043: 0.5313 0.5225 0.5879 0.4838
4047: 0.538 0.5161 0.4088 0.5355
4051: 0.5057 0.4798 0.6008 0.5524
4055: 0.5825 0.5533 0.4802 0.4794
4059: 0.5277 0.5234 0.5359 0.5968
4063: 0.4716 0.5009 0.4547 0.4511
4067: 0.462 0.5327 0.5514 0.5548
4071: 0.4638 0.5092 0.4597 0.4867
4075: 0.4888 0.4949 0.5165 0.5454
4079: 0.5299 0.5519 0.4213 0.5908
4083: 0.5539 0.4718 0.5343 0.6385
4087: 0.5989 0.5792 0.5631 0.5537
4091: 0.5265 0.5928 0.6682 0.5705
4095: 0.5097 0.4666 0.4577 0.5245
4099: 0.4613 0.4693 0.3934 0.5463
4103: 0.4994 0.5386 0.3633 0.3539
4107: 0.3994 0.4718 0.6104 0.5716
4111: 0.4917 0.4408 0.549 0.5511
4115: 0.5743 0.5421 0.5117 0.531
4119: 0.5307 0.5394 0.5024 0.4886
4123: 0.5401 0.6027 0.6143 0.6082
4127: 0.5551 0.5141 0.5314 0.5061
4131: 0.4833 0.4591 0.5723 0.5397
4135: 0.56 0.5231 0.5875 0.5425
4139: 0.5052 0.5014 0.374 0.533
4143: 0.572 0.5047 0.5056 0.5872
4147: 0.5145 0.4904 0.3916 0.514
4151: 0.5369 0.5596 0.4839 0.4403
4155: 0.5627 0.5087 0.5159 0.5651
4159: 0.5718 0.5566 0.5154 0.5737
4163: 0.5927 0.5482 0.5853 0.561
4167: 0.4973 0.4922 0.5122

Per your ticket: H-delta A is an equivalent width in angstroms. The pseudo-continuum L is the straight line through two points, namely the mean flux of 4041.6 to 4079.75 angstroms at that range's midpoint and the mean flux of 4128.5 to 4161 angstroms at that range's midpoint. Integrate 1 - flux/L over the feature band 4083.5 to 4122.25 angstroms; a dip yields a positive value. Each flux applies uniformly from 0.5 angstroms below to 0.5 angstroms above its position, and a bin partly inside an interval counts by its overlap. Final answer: 0.1 angstroms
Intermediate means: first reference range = 0.519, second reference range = 0.519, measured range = 0.518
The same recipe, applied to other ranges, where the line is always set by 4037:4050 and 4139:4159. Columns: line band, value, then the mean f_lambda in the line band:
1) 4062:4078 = 1.20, 0.498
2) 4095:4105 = 0.92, 0.479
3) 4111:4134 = -0.61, 0.533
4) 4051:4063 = 0.22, 0.533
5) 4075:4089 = -0.14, 0.54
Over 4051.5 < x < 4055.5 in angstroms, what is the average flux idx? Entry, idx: 0.554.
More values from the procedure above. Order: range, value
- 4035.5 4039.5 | 0.6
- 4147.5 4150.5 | 0.465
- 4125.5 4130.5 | 0.543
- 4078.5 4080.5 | 0.541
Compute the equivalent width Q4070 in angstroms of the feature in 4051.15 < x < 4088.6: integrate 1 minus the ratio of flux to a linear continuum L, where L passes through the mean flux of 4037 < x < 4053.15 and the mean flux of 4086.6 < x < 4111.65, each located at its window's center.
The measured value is 0.4 angstroms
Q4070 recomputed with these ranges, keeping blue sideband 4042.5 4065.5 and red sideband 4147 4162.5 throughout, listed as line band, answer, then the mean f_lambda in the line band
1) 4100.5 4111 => 0.89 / 0.476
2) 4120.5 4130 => -0.53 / 0.548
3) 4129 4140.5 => -0.14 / 0.526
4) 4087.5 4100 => -0.41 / 0.537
